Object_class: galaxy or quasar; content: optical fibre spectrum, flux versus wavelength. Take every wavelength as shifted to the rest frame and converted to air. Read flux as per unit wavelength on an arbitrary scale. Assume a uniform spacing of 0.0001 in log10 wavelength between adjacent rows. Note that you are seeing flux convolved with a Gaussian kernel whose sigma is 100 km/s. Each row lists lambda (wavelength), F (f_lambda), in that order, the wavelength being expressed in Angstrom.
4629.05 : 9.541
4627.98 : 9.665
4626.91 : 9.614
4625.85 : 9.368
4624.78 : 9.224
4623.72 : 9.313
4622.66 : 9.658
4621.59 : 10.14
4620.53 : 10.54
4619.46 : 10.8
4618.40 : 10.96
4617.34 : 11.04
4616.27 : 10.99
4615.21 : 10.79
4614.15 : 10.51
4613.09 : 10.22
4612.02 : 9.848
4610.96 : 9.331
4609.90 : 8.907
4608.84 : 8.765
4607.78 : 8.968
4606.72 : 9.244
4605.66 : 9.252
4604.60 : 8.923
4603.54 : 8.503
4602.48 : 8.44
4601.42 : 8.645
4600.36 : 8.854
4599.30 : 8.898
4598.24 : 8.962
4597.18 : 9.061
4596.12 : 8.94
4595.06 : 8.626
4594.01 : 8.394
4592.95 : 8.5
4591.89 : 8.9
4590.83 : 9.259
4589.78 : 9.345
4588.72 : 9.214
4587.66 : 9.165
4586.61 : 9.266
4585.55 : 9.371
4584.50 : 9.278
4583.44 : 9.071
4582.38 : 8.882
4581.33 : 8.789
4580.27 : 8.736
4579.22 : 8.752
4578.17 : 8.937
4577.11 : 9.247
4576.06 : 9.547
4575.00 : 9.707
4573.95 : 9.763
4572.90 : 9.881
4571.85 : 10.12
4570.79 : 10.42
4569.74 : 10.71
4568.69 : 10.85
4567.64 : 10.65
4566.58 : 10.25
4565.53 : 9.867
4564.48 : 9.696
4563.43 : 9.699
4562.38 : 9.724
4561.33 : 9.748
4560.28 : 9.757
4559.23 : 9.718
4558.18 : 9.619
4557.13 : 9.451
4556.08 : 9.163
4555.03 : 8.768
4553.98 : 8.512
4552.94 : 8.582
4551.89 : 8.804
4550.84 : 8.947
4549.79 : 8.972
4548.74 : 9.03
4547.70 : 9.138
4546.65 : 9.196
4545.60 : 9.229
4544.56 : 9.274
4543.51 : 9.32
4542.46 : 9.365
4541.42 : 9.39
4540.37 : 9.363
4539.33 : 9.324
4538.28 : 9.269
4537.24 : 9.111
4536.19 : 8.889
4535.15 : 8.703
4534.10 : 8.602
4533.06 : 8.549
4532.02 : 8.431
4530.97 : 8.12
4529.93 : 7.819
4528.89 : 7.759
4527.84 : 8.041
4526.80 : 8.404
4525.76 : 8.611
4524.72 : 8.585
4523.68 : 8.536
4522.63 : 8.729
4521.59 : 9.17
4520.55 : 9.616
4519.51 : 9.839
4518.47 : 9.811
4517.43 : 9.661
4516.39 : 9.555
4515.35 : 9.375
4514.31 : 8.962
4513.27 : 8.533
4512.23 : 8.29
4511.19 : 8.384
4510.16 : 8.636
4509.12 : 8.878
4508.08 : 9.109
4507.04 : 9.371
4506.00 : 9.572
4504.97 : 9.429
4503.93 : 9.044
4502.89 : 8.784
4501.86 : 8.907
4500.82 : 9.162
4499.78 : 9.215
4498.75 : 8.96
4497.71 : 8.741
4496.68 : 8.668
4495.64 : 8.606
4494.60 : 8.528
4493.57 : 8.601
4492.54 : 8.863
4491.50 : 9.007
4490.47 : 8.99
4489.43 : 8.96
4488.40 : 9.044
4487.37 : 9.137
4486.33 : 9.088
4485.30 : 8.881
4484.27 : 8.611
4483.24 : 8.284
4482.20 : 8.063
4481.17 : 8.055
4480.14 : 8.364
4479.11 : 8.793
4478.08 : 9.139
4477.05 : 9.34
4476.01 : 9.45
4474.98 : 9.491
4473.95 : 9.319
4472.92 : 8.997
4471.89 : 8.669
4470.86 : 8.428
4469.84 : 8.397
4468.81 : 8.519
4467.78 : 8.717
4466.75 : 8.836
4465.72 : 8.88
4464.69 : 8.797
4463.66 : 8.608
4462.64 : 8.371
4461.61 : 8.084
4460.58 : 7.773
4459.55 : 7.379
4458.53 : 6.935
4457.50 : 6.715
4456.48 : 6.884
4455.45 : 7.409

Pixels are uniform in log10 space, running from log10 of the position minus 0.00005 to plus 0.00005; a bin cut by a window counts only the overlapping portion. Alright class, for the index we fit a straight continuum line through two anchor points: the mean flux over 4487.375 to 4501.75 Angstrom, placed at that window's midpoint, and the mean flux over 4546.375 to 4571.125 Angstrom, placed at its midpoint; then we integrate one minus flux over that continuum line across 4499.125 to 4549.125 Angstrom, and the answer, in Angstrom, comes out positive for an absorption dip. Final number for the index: 1.24 Angstrom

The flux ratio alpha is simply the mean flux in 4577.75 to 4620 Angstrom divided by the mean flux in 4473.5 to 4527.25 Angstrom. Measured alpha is 1.04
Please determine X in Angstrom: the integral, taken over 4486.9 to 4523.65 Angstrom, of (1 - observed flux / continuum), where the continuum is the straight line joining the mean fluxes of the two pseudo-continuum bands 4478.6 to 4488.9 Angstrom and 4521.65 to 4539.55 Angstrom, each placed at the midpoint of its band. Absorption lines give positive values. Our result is -1.8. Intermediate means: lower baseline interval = 8.63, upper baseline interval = 8.56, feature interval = 9.03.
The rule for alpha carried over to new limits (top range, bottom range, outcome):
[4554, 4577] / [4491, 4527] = 1.09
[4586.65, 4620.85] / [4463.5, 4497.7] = 1.07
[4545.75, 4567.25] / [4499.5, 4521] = 1.02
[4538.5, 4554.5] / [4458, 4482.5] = 1.06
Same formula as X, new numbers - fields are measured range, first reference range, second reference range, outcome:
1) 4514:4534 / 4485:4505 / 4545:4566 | 0.6 Angstrom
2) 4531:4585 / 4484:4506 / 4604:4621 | 0.8 Angstrom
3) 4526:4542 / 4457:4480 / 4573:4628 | 0.5 Angstrom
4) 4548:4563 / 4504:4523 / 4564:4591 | 0.4 Angstrom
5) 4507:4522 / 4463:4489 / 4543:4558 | -0.4 Angstrom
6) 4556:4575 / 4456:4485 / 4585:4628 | -1.7 Angstrom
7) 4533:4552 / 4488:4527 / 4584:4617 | -0.1 Angstrom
